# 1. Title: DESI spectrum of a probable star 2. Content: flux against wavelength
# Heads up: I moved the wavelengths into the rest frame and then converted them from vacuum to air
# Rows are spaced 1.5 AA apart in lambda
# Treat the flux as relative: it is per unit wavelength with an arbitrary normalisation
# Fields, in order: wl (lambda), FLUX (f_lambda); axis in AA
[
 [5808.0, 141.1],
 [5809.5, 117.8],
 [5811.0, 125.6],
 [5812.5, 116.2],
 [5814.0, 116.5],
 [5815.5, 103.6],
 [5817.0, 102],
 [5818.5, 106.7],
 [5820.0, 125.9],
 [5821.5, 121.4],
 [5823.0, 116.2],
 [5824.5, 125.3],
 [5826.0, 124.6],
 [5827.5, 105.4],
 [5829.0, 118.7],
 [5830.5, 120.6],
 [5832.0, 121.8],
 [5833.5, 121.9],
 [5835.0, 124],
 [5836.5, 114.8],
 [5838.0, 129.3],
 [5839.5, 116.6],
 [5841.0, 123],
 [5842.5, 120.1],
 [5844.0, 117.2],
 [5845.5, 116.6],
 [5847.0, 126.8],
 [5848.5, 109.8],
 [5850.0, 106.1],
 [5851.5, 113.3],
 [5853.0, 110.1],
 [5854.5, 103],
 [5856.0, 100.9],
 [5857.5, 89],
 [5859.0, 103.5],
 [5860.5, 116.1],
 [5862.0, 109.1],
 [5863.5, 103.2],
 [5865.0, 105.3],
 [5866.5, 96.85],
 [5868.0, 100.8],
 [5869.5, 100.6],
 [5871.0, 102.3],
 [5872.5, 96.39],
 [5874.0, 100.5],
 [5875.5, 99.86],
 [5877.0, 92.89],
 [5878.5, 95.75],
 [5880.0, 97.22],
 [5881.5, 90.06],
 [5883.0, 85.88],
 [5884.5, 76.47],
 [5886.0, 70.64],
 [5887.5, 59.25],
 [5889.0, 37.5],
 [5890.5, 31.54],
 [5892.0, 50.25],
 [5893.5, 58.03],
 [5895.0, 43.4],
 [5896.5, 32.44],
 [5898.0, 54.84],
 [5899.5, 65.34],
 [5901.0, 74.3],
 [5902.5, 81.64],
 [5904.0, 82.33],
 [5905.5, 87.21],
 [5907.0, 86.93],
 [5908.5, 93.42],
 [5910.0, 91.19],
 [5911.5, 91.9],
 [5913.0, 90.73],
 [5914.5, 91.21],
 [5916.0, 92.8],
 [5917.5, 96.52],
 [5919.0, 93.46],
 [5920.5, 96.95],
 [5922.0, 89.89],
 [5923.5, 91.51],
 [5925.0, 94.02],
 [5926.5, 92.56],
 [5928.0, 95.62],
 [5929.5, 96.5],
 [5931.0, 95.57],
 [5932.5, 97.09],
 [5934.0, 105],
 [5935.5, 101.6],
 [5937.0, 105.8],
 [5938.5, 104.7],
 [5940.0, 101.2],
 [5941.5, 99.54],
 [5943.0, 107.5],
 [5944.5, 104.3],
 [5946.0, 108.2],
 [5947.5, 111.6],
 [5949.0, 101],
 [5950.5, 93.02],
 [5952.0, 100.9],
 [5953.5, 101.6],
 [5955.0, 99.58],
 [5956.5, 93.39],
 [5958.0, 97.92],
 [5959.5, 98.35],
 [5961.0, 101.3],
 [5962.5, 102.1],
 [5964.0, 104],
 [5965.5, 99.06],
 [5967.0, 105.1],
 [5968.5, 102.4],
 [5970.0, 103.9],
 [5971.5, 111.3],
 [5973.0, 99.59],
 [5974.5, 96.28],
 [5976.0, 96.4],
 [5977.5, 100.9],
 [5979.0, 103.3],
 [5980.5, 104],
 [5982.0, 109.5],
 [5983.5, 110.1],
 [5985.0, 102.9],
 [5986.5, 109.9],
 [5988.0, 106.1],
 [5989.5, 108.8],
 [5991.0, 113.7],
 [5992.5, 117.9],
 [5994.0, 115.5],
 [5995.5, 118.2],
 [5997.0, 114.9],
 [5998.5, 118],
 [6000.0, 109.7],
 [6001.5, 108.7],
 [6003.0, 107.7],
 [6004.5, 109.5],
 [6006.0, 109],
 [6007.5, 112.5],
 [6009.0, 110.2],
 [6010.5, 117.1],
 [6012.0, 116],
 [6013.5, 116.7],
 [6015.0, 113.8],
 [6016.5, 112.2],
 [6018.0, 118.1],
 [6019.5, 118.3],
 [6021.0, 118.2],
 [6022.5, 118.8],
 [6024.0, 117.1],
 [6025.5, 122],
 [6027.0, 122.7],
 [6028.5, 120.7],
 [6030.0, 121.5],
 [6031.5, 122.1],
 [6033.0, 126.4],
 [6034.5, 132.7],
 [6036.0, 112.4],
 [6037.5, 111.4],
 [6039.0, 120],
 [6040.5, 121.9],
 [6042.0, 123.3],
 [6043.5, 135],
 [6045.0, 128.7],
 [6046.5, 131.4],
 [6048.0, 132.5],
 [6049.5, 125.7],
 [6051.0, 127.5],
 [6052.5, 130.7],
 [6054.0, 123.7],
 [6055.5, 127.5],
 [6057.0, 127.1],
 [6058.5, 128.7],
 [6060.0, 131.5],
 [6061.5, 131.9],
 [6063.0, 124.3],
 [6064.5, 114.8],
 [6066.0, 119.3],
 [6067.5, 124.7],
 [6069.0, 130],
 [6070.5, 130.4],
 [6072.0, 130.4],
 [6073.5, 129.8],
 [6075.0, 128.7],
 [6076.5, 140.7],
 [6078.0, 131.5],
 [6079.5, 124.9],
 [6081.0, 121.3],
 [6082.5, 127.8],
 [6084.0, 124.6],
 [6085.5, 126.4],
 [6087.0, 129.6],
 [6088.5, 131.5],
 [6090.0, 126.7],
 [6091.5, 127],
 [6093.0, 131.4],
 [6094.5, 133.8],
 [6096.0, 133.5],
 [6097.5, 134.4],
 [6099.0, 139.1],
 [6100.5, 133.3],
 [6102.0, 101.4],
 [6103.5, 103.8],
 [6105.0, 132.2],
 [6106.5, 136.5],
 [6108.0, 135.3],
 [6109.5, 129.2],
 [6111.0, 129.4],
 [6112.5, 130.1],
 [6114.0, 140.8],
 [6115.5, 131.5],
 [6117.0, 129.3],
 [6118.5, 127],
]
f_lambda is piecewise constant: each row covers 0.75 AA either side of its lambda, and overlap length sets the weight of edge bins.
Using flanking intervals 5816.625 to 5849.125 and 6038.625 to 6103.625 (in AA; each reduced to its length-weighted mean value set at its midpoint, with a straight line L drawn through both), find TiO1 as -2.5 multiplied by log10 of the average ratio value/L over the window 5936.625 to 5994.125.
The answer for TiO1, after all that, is 0.191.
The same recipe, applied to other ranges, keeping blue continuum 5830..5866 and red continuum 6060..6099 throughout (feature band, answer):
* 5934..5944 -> 0.154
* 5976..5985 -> 0.168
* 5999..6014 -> 0.111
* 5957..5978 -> 0.195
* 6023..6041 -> 0.041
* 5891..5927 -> 0.421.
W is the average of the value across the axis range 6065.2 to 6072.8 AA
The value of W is 127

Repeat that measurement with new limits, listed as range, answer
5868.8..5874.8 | 99.9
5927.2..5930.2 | 96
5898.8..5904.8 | 76.1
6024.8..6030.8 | 122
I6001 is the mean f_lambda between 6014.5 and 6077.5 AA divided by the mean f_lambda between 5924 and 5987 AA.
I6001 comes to 1.23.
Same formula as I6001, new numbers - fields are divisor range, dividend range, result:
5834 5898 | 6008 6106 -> 1.32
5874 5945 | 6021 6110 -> 1.49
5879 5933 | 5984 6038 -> 1.45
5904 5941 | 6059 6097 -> 1.35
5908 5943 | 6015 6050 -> 1.27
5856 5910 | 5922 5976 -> 1.22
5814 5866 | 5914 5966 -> 0.87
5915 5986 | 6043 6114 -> 1.28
